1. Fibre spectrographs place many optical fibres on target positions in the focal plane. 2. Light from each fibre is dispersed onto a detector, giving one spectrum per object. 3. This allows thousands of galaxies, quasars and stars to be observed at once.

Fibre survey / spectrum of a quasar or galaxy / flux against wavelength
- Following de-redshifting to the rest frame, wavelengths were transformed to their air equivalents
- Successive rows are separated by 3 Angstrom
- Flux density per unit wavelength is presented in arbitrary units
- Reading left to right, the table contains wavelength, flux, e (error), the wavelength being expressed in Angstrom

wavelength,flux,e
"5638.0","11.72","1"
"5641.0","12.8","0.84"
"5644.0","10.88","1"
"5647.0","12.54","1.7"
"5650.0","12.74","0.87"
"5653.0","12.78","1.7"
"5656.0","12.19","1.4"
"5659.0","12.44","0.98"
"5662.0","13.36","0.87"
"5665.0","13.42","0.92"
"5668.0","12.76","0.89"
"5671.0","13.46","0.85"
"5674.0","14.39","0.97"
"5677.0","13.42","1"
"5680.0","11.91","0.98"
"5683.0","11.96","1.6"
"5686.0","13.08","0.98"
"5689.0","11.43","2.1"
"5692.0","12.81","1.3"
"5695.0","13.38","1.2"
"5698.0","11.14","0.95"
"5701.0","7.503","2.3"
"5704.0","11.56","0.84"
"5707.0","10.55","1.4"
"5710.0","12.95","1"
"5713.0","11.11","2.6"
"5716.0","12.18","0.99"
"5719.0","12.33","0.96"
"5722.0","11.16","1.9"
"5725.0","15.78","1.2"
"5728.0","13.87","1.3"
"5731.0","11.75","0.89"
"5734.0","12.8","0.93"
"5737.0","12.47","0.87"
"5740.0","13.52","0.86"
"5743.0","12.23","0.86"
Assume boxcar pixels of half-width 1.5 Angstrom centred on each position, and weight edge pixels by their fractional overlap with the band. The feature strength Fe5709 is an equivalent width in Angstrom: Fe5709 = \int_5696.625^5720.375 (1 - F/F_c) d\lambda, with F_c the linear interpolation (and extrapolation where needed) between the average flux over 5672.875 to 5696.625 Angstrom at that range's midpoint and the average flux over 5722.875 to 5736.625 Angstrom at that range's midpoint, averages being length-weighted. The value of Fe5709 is 3.5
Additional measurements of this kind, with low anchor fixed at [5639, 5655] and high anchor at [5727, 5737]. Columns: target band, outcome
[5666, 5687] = -0.9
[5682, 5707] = 2.0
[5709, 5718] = 0.4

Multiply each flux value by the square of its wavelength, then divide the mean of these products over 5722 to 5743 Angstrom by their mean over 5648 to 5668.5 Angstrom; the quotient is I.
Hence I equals 1.05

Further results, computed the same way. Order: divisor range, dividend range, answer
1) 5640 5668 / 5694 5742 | 0.99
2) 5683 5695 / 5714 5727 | 1.04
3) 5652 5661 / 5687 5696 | 1.01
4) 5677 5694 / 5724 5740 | 1.09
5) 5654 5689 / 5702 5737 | 0.97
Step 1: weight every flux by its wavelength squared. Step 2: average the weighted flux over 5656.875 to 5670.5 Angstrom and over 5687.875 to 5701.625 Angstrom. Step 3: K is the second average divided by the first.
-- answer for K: 0.89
